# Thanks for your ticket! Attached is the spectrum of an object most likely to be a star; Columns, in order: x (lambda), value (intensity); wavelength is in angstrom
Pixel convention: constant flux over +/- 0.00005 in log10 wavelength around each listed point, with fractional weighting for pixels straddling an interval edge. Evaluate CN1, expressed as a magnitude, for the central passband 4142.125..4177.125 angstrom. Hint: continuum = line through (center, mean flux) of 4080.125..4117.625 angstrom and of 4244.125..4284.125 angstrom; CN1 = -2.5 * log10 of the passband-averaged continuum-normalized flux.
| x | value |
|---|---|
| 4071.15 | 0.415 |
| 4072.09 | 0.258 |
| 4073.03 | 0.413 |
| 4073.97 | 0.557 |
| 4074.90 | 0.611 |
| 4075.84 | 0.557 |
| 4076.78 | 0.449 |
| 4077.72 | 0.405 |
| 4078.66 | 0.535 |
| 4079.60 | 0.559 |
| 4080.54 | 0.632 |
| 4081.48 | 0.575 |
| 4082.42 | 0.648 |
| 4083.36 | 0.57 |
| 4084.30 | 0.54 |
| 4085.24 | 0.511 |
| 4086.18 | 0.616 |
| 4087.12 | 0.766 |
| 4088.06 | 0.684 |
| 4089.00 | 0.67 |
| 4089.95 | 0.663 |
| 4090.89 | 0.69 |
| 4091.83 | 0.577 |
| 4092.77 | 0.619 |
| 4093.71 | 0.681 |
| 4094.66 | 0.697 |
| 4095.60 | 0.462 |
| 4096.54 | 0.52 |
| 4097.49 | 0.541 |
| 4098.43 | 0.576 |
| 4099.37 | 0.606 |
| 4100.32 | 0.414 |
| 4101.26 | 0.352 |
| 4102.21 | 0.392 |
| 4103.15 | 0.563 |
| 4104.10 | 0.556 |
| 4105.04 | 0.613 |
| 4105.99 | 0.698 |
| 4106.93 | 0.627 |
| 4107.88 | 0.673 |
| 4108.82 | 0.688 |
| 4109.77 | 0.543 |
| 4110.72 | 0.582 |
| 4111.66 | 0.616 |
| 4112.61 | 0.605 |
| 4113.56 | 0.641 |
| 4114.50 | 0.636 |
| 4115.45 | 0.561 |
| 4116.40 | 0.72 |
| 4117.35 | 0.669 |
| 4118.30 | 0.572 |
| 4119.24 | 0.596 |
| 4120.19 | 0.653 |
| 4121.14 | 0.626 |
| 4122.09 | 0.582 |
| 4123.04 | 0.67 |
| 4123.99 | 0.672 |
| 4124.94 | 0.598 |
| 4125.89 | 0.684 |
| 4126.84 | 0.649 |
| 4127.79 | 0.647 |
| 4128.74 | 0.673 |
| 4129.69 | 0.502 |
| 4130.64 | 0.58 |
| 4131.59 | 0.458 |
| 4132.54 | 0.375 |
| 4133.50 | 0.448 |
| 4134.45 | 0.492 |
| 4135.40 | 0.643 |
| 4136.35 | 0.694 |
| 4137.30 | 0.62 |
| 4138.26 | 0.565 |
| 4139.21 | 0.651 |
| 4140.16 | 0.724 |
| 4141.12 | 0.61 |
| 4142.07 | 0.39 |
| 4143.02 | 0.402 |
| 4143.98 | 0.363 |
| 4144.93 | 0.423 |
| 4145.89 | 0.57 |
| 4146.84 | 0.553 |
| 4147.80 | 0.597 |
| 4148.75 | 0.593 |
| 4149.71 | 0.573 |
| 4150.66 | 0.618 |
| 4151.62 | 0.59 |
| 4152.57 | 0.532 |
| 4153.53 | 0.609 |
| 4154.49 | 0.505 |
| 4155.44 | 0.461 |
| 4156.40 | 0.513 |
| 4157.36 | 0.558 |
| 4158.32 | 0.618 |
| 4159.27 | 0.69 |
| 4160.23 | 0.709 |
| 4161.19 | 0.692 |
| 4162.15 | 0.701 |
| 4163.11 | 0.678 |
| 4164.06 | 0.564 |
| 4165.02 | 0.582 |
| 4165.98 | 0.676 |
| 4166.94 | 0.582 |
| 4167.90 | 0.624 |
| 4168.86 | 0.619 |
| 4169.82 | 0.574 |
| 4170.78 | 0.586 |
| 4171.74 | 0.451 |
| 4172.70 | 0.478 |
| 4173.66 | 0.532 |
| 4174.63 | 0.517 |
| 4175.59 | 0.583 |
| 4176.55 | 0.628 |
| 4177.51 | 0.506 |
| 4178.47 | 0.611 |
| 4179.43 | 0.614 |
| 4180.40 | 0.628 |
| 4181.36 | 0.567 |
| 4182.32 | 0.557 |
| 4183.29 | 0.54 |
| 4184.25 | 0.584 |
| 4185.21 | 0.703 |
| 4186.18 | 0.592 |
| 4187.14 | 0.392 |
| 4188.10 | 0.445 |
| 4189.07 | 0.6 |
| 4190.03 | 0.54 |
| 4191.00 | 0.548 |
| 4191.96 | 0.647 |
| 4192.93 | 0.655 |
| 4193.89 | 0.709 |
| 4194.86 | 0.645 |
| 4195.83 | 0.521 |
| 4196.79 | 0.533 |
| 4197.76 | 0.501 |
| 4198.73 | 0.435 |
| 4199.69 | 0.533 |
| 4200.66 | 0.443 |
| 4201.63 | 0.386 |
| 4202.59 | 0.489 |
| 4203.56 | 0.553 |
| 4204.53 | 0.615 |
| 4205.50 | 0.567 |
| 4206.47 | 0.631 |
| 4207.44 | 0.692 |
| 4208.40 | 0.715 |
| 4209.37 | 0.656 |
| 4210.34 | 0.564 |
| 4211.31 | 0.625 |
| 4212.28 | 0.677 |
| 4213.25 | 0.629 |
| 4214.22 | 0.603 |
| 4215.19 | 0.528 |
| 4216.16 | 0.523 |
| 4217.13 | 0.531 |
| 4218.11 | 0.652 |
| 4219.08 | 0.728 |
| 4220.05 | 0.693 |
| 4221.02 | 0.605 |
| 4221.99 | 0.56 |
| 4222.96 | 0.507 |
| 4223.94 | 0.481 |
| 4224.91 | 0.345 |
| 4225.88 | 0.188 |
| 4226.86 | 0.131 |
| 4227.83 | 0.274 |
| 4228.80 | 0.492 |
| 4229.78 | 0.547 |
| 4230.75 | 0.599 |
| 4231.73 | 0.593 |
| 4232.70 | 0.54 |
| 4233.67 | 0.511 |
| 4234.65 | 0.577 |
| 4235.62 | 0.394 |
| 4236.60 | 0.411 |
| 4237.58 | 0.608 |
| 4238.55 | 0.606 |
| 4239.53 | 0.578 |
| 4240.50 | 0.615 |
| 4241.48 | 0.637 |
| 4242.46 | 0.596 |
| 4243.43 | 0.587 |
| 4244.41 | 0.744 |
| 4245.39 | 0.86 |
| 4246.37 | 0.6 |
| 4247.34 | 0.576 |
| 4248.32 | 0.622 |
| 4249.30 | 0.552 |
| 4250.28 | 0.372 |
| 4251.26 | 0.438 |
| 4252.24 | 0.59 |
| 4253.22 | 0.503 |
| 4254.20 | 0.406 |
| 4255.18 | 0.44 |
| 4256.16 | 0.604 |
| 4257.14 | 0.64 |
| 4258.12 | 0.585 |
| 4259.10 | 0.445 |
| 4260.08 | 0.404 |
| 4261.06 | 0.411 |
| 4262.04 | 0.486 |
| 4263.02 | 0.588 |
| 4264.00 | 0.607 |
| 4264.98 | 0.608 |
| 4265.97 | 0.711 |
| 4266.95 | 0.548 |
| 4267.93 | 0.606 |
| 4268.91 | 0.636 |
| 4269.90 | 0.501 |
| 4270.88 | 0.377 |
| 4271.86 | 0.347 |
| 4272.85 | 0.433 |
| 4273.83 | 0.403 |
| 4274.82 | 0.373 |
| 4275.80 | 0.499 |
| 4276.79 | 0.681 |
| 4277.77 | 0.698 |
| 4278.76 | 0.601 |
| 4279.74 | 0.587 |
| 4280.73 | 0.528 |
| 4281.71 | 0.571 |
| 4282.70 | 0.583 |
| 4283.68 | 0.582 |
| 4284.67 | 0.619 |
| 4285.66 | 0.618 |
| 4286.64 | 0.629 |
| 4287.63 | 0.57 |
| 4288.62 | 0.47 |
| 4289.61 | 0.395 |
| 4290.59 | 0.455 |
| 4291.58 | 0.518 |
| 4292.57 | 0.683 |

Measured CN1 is 0.02 mag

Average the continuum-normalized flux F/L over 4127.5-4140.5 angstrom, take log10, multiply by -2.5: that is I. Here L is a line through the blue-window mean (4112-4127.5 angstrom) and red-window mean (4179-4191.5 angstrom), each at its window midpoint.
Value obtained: 0.079 mag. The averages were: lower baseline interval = 0.633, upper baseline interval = 0.562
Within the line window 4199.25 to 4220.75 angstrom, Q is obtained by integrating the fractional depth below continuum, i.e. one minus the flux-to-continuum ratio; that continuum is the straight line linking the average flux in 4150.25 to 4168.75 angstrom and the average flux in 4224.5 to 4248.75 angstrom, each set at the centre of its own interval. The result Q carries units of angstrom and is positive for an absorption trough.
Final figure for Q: -1.44 angstrom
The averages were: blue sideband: 0.606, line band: 0.593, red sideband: 0.53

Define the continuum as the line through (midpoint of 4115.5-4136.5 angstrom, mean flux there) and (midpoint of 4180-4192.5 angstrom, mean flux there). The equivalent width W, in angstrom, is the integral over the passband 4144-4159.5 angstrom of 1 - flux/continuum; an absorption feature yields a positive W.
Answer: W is 0.8 angstrom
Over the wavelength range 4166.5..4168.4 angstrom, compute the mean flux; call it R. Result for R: 0.603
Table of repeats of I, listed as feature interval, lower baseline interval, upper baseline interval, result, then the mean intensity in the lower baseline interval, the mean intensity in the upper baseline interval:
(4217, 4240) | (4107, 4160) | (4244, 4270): 0.12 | 0.584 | 0.559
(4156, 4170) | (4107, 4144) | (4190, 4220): -0.07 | 0.595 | 0.585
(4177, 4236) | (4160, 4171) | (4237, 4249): 0.15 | 0.632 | 0.633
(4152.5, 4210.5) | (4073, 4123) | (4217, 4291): -0.03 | 0.589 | 0.536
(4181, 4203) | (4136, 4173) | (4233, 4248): 0.07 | 0.578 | 0.593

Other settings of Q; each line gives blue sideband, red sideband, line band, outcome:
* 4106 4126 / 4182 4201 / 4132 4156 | 2.3 angstrom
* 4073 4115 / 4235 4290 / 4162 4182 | -0.6 angstrom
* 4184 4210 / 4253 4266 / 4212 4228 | 1.2 angstrom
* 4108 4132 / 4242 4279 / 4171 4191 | 1.1 angstrom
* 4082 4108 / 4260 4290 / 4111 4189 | -1.0 angstrom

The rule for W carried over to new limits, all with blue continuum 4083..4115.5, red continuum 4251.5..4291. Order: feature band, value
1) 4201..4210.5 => -0.5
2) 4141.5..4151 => 1.1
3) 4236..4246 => -1.4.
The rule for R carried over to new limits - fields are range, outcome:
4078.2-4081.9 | 0.575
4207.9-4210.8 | 0.648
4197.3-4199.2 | 0.467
